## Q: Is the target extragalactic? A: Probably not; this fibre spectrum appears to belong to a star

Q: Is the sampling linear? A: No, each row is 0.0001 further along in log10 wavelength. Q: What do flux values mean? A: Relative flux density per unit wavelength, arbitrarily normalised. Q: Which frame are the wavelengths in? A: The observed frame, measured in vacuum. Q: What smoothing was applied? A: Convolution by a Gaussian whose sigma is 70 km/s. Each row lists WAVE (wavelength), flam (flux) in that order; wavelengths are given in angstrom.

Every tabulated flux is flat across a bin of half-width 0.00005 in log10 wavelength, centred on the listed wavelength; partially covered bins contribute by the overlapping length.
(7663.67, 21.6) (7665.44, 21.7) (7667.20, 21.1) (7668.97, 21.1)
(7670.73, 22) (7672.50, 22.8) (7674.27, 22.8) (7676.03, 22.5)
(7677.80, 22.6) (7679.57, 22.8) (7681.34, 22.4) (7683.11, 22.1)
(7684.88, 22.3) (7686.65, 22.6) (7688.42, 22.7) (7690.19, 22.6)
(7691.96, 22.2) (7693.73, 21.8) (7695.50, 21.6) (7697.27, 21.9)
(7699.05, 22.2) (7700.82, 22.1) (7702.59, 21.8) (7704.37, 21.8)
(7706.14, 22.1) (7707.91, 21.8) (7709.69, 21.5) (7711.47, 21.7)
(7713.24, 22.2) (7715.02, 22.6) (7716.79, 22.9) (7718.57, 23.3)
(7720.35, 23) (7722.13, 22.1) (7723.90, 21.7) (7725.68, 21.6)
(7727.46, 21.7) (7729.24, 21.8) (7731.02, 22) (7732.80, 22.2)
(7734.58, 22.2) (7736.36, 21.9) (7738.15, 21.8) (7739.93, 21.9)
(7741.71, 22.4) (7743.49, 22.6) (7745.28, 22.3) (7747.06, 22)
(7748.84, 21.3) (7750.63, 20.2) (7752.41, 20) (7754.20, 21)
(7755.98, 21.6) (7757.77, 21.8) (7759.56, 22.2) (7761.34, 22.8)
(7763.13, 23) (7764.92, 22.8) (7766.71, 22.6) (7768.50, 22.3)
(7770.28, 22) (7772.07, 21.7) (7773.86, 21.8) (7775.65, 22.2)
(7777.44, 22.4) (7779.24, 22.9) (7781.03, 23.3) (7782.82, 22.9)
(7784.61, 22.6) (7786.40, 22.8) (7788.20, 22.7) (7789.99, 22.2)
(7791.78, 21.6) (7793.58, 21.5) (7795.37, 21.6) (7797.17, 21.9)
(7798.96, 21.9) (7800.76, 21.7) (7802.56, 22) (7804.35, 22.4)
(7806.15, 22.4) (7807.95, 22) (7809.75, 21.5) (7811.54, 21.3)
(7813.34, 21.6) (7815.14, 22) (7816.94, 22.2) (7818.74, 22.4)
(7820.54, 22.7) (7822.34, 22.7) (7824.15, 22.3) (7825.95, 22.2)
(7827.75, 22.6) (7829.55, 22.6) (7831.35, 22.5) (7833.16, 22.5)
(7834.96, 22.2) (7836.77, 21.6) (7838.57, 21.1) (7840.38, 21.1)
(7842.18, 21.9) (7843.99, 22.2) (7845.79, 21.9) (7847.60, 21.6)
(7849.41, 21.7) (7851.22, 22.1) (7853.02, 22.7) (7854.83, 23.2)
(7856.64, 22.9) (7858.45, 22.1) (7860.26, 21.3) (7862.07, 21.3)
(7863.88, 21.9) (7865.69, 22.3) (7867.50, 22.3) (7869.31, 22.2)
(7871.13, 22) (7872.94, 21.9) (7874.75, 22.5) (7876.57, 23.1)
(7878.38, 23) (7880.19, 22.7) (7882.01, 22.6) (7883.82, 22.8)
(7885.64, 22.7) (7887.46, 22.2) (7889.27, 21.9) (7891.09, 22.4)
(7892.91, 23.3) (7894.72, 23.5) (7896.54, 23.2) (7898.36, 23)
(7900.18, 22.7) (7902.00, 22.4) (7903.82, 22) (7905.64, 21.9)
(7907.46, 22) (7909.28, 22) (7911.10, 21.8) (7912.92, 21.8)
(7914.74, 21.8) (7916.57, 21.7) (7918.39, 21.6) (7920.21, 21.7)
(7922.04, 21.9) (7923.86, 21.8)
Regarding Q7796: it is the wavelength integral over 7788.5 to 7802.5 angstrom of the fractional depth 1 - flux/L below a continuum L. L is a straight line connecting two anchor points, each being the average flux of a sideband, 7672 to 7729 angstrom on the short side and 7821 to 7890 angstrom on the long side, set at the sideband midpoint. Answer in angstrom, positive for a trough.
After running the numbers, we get 0.3 angstrom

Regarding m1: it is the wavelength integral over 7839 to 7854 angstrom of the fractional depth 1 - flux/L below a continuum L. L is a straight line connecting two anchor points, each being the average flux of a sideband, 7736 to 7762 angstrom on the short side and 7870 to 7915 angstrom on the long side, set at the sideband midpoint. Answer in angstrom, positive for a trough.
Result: 0.2 angstrom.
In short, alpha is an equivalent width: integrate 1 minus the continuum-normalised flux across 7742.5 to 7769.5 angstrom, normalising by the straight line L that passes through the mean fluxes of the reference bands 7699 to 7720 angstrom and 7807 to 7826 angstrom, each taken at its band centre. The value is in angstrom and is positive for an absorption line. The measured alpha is 0.3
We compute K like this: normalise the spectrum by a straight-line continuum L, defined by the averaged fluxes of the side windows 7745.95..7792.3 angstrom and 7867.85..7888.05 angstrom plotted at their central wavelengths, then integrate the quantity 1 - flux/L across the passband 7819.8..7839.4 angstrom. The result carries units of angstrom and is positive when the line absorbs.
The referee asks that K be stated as 0.1 angstrom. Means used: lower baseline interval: 22.1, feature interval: 22.3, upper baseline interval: 22.5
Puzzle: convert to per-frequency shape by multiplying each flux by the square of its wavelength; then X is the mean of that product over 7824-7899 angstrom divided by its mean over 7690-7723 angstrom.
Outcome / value 1.05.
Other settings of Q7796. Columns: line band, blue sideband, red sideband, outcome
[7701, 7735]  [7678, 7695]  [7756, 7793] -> 0.4 angstrom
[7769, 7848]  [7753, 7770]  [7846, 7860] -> 0.4 angstrom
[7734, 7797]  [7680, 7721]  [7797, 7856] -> 0.2 angstrom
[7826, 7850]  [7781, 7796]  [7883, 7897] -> 0.6 angstrom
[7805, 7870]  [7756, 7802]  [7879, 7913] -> 0.9 angstrom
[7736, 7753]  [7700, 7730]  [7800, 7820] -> 0.3 angstrom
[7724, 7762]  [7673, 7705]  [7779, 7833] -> 0.8 angstrom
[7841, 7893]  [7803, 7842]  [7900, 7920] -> -0.6 angstrom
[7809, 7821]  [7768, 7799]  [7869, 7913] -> 0.2 angstrom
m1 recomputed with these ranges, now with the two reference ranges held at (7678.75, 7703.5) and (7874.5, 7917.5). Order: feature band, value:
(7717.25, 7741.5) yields 0.2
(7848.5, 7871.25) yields 0.3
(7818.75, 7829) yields -0.1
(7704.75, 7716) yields 0.1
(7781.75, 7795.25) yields 0.0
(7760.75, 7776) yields 0.0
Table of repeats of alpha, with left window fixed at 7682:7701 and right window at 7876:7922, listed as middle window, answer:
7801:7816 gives 0.3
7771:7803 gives 0.1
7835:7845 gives 0.3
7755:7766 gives -0.1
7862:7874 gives 0.2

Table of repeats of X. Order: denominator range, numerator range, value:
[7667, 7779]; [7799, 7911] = 1.04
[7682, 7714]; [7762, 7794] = 1.04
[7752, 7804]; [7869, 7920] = 1.04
